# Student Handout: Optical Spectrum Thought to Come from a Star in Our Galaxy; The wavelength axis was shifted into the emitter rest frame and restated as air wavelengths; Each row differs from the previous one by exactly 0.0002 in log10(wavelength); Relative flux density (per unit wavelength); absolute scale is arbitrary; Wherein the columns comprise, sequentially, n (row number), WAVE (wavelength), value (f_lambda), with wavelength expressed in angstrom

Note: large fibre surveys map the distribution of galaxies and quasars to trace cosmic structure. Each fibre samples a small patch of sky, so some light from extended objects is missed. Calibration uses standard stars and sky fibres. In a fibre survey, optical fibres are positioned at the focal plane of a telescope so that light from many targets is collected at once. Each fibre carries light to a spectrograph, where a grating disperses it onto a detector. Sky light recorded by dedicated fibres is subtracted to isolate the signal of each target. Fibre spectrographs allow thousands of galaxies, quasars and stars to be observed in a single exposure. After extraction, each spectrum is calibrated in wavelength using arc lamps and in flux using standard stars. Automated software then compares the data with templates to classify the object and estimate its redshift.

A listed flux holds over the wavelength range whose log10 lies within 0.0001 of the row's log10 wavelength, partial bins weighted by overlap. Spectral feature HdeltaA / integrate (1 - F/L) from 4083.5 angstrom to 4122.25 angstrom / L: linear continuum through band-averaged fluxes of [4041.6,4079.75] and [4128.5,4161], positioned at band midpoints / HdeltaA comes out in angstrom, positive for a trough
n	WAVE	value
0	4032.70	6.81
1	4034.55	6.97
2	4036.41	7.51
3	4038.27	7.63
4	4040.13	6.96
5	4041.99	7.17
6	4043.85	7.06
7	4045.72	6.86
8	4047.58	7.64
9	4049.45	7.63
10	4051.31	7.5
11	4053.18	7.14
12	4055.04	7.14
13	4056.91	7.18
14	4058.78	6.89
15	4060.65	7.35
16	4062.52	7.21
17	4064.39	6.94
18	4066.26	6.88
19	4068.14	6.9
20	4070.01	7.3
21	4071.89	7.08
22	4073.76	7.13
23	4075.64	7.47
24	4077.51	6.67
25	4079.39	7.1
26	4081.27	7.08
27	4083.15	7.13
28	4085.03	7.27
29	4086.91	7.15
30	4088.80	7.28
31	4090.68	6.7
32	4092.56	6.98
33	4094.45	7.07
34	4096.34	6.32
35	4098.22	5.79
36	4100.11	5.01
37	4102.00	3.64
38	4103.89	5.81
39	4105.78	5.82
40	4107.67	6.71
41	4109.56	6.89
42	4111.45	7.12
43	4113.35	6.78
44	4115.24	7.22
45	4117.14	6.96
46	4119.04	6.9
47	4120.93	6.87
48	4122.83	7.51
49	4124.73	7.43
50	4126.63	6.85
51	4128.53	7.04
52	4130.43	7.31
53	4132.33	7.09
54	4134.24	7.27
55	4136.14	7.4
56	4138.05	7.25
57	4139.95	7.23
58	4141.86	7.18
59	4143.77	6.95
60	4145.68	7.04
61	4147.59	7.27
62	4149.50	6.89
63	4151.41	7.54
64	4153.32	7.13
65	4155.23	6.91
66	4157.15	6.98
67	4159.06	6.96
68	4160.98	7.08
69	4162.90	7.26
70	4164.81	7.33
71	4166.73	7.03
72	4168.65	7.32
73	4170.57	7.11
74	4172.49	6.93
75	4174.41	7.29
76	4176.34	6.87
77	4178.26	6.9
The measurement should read 3.3 angstrom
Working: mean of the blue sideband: 7.15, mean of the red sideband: 7.14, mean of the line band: 6.53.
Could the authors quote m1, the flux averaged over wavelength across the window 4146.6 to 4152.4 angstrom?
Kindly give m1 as 7.24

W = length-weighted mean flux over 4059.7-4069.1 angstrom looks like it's 7.06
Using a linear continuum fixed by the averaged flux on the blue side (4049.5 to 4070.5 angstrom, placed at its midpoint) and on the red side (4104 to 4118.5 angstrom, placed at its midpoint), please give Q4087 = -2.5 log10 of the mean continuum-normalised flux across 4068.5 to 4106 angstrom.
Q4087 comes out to 0.05 mag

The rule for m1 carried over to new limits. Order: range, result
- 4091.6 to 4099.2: 6.53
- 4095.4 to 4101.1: 5.69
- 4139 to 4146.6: 7.1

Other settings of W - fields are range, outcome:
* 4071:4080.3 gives 7.1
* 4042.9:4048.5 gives 7.18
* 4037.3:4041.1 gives 7.3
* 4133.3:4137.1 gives 7.33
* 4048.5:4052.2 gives 7.57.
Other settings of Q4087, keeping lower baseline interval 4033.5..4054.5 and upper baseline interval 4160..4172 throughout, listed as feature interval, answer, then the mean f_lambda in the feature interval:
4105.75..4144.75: 0.02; 7.07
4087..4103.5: 0.18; 6.14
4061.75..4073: 0.03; 7.05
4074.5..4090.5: 0.02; 7.12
